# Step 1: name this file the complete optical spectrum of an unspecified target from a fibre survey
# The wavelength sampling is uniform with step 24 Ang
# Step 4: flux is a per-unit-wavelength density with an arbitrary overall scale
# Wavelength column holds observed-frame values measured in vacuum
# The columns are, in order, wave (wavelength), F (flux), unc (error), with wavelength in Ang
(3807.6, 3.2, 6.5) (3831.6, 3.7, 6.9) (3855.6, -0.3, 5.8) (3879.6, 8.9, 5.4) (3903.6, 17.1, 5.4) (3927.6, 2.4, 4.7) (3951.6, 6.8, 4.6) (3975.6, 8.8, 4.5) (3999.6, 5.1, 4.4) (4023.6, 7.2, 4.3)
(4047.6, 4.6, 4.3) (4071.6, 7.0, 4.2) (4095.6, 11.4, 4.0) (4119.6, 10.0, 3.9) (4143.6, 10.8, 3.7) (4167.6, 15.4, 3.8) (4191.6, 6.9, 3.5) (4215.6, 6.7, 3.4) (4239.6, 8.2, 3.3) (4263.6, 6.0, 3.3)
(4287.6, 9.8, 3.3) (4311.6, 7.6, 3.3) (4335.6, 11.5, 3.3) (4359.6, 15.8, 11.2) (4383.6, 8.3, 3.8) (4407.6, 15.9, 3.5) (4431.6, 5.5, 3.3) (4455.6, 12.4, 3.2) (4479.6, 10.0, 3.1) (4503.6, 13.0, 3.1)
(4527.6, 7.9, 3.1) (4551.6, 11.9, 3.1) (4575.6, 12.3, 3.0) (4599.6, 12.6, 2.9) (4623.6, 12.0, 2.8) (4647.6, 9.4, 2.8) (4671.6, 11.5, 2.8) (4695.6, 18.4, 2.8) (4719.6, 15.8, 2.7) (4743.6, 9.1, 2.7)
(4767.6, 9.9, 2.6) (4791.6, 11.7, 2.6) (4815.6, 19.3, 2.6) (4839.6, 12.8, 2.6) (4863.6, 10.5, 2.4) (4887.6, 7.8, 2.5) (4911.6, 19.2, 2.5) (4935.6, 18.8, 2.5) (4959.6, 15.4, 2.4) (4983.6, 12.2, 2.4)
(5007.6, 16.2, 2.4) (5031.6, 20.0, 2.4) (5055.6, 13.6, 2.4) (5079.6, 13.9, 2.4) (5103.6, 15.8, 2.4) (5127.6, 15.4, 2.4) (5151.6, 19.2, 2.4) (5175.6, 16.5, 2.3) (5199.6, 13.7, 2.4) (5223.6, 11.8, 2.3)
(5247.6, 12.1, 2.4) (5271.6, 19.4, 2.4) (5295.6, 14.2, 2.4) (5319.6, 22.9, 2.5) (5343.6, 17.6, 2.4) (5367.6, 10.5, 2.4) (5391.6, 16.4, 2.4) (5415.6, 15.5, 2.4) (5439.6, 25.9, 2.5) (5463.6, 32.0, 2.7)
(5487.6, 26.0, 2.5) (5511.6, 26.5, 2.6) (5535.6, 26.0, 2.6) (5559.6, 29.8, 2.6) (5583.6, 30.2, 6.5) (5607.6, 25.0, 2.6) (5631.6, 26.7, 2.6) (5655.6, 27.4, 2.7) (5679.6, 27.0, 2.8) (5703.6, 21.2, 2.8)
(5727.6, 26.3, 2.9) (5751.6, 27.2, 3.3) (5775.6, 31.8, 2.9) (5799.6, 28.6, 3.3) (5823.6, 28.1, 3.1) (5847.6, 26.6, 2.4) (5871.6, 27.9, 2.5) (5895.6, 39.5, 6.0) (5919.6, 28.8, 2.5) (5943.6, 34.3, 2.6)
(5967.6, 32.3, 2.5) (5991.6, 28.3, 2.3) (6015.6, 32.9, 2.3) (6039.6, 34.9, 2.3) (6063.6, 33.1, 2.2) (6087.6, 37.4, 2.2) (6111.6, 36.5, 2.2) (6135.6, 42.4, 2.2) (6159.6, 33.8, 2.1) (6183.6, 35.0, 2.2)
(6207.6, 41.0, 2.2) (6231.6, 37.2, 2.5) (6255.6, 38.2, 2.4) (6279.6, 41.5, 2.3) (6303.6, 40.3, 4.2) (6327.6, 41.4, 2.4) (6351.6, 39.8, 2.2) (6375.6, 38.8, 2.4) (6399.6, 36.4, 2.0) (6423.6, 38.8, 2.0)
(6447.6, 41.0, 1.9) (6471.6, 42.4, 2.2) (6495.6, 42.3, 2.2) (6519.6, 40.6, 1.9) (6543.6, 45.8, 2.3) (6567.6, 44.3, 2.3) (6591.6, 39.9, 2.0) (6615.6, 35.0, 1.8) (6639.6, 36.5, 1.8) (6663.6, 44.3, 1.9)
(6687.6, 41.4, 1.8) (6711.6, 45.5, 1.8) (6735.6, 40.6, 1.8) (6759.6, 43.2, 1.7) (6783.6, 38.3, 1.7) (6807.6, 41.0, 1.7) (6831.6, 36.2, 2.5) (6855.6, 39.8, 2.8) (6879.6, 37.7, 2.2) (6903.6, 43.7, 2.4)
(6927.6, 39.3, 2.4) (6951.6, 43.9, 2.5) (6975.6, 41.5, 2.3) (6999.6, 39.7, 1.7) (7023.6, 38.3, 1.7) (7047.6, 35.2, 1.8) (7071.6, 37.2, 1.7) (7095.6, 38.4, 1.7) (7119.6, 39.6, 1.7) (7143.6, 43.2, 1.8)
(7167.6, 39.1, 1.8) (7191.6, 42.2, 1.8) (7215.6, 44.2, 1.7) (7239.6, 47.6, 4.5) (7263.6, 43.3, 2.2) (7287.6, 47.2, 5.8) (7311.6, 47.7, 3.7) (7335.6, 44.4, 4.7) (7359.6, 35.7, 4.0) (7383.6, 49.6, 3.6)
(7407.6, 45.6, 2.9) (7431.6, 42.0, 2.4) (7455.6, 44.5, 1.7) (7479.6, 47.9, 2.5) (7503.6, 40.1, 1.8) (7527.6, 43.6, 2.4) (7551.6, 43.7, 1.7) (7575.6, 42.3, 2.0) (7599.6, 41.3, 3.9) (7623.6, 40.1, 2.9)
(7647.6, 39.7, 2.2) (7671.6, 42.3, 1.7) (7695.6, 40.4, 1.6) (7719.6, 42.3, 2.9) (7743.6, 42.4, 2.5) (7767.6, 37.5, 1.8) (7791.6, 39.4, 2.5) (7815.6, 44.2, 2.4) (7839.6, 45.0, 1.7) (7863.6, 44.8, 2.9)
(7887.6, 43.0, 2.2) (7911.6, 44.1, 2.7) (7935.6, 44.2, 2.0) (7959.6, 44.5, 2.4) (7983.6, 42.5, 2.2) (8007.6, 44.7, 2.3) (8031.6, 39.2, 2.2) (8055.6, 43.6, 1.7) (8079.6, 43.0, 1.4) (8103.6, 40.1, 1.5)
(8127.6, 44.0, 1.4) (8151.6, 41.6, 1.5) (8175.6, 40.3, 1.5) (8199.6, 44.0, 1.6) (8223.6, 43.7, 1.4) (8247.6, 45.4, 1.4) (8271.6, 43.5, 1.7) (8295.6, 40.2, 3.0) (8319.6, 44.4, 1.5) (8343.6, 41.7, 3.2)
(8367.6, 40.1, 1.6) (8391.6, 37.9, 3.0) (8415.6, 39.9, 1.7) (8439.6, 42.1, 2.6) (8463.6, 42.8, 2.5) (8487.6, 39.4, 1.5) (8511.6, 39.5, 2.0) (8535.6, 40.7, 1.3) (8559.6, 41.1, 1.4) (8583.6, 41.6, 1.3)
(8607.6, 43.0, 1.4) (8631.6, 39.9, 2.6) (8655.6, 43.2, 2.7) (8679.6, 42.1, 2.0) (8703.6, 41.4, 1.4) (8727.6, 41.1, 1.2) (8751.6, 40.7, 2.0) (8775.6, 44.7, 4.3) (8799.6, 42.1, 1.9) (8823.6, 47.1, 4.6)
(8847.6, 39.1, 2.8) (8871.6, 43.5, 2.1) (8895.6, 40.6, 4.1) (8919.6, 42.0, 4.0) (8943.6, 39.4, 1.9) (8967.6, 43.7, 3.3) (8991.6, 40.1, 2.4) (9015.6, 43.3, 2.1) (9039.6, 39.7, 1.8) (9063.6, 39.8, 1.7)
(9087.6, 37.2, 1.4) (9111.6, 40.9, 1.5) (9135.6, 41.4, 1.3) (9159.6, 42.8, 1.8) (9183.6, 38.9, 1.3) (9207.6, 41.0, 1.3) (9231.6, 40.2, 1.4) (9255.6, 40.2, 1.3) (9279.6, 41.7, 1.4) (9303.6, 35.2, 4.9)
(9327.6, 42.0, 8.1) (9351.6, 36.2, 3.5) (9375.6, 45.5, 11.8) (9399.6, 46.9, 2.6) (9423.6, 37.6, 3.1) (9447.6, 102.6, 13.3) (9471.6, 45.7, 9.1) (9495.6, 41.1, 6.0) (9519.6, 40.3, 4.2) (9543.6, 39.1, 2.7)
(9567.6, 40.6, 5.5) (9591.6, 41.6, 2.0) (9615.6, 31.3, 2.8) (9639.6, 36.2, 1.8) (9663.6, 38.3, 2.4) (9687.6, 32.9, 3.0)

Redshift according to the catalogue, 0.361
